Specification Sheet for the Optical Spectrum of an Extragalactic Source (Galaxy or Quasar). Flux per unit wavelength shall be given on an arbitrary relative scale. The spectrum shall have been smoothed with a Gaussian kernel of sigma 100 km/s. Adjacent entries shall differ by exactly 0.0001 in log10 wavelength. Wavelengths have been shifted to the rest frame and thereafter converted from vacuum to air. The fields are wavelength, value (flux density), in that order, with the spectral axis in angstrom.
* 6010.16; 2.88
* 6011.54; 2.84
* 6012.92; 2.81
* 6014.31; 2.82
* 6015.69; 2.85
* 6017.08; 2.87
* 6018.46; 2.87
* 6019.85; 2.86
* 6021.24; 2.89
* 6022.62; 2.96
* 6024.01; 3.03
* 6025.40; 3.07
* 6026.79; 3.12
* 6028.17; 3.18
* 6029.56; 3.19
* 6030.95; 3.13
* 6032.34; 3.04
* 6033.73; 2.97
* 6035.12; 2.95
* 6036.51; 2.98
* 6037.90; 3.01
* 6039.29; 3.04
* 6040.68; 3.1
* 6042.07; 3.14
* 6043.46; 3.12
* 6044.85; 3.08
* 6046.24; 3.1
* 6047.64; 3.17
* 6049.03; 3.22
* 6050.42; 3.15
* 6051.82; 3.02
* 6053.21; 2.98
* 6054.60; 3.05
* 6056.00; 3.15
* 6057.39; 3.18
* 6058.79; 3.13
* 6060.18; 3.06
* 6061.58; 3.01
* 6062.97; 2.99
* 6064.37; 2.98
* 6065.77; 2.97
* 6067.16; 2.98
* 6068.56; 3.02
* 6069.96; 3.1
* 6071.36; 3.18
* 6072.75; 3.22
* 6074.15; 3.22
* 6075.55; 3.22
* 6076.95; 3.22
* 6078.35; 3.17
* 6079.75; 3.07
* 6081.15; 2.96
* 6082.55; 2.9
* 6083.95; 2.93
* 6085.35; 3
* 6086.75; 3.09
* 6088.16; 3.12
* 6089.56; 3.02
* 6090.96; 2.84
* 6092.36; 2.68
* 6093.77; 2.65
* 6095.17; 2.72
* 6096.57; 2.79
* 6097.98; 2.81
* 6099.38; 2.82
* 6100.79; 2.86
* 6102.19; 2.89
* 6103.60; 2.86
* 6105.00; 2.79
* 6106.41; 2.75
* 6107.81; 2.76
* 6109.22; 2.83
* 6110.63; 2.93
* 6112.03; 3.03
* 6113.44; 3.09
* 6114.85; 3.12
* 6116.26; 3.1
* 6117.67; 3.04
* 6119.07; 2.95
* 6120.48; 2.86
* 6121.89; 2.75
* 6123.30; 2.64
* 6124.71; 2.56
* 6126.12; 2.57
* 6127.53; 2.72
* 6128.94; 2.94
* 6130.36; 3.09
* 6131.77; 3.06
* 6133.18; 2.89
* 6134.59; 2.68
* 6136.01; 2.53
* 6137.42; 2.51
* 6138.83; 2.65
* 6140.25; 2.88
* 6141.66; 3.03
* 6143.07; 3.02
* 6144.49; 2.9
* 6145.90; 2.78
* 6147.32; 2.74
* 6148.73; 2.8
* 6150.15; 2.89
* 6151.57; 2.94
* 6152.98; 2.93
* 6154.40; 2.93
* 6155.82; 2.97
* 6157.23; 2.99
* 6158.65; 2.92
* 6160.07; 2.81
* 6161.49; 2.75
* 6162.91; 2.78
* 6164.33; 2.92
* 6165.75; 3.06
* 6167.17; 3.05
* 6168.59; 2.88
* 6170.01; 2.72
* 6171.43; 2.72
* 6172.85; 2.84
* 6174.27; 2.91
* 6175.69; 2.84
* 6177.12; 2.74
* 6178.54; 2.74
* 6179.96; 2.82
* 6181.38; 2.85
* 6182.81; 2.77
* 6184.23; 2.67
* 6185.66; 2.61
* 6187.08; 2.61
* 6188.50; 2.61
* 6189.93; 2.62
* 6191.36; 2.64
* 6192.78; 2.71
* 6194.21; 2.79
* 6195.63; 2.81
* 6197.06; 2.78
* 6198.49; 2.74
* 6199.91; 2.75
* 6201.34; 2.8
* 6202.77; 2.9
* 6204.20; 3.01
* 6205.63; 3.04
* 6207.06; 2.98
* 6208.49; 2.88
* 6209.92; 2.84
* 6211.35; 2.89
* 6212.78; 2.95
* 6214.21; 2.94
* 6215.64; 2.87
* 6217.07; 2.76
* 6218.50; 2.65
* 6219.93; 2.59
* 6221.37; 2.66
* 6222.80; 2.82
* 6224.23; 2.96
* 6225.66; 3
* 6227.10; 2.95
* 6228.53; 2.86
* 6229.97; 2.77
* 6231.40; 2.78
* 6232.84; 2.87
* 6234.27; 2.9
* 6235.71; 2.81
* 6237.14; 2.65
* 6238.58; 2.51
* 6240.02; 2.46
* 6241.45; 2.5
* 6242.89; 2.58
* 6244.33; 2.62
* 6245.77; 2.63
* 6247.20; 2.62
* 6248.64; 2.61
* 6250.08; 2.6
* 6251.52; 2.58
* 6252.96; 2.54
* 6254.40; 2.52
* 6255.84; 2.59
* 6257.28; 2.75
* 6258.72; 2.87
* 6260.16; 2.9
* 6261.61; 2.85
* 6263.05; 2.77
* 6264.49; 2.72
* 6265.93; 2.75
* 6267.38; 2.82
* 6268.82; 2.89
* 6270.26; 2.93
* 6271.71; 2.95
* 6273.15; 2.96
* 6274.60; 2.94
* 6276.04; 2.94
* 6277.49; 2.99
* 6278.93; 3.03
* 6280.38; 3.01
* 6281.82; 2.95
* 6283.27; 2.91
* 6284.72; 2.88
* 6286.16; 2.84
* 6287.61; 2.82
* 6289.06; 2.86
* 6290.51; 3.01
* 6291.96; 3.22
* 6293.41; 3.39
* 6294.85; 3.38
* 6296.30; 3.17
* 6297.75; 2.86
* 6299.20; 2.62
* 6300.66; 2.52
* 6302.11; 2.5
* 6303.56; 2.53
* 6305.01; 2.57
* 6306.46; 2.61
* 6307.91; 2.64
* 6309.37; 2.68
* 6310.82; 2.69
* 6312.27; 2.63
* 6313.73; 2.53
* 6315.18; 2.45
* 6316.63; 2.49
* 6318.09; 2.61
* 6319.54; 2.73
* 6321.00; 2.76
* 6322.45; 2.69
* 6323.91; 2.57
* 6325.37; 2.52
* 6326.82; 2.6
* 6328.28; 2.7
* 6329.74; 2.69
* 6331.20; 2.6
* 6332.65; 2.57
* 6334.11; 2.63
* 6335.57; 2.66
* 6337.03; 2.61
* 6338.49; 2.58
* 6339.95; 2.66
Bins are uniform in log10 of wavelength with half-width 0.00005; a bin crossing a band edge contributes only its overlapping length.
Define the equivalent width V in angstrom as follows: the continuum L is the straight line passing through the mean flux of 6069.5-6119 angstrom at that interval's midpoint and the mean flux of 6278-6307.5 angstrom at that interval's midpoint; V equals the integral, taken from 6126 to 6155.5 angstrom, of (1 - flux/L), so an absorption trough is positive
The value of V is 1.1 angstrom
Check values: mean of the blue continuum 2.96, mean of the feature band 2.84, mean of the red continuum 2.88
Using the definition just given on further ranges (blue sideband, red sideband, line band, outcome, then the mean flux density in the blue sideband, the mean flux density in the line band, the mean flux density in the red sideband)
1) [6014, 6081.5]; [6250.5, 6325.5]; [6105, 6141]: 1.67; 3.06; 2.84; 2.79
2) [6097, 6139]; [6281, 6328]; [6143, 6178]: -0.62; 2.84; 2.87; 2.76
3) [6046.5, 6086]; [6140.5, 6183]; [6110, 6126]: 0.34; 3.08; 2.9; 2.87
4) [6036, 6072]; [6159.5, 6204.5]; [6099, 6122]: 0.26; 3.07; 2.91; 2.79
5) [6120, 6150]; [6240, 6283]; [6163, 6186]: -0.32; 2.79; 2.82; 2.77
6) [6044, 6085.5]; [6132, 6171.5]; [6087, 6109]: 1.21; 3.08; 2.83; 2.85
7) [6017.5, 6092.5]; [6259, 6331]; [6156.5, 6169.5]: 0.15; 3.05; 2.9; 2.8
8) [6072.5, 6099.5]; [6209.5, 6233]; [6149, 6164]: 0.05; 2.97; 2.89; 2.83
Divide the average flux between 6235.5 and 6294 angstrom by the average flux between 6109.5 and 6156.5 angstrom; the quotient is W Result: 1.0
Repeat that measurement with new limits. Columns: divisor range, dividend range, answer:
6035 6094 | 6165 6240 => 0.92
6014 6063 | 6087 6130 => 0.94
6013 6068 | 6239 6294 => 0.93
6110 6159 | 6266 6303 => 1.02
